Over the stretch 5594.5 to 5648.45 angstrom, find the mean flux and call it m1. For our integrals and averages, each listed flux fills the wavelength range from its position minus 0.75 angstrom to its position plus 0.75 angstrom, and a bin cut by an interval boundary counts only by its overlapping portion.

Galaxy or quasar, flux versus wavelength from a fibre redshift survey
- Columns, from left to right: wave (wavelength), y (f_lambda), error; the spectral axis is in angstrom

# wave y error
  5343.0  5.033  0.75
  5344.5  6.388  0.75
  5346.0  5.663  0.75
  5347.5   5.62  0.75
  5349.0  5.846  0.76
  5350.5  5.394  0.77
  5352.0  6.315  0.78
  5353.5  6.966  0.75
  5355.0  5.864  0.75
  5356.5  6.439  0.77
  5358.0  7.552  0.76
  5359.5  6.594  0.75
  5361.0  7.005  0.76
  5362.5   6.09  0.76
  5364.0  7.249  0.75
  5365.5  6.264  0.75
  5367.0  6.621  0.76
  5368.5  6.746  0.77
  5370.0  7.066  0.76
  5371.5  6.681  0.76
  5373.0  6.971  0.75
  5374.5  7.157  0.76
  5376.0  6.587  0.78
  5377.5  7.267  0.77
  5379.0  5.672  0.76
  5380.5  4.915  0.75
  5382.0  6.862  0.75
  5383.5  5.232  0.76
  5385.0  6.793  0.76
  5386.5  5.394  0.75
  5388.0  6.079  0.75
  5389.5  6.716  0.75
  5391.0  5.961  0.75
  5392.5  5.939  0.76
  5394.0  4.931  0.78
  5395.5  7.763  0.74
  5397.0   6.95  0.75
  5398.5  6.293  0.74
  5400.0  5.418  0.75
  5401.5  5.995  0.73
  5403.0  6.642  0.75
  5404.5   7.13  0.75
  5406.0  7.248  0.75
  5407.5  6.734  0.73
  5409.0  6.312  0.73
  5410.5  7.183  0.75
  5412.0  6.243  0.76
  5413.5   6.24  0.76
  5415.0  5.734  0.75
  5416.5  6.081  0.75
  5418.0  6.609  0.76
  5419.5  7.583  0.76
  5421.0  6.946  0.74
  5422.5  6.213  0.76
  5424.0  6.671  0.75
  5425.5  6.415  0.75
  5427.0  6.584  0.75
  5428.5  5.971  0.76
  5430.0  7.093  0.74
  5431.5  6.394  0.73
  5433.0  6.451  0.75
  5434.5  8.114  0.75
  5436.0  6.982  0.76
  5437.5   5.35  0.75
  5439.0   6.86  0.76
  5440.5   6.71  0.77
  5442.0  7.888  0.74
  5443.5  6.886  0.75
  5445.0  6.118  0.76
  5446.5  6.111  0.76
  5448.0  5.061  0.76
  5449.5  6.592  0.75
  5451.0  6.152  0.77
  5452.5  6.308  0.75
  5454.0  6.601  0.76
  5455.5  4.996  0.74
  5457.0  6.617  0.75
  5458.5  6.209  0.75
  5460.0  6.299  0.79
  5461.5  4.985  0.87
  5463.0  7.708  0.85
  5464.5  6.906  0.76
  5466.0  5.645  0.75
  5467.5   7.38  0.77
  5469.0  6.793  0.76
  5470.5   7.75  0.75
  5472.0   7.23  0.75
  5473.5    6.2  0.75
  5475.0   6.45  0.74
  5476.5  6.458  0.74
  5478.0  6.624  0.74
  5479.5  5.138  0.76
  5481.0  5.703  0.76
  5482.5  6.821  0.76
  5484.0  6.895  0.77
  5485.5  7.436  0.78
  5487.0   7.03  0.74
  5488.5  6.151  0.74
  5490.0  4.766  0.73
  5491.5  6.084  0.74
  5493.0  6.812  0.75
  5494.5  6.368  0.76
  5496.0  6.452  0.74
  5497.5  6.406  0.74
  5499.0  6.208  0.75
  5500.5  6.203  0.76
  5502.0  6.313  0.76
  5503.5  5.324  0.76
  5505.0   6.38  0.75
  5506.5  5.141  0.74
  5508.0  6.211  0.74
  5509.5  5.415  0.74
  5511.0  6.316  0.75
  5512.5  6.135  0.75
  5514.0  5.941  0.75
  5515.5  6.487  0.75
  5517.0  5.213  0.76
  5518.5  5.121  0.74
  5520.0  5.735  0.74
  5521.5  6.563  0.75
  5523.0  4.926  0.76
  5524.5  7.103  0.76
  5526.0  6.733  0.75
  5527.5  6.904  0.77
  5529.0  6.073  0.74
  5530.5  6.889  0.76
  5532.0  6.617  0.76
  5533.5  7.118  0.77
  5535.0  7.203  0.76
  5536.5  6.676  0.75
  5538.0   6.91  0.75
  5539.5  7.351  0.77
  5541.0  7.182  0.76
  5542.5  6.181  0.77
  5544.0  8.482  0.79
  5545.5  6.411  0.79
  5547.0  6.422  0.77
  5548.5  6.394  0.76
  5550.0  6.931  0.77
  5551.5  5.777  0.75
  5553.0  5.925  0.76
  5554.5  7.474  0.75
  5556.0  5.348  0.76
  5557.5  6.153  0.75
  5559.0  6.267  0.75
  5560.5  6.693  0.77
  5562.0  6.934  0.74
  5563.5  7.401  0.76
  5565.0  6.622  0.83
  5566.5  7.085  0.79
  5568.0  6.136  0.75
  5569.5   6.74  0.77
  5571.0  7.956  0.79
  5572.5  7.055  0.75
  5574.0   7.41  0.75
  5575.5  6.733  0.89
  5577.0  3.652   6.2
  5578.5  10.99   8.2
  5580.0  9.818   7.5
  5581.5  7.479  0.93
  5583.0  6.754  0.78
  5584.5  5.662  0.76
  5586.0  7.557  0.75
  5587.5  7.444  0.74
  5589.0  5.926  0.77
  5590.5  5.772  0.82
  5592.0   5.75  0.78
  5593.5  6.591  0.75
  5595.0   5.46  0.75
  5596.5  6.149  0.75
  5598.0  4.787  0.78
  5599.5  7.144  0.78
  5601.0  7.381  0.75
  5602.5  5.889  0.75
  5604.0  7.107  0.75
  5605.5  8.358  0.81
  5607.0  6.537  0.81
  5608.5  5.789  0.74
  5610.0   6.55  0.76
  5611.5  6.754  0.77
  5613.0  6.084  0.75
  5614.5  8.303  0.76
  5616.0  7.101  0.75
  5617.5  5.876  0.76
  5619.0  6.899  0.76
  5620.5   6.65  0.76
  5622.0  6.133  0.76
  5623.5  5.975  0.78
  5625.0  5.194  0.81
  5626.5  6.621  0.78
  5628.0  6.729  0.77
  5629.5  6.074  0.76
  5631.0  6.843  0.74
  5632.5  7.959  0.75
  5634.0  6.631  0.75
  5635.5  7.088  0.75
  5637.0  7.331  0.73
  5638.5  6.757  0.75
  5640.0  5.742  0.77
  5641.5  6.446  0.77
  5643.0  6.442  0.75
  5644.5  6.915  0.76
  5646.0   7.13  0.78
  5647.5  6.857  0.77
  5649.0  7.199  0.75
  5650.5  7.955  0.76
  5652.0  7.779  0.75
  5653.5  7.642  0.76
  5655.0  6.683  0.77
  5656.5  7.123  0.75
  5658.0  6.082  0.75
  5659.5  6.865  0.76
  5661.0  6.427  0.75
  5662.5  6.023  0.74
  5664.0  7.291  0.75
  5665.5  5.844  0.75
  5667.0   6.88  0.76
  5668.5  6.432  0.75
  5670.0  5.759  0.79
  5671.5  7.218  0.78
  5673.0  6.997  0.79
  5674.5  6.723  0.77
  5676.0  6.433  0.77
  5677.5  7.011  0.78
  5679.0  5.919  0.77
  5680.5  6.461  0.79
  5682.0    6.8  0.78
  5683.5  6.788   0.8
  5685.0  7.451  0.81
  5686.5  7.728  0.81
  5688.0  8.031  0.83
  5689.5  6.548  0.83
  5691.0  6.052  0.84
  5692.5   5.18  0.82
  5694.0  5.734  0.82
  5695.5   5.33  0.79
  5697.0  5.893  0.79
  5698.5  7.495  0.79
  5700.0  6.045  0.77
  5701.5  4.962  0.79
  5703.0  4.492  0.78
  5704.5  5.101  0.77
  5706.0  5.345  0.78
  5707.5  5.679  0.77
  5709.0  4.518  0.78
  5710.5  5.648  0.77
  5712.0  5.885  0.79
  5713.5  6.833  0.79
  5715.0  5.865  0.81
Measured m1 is 6.61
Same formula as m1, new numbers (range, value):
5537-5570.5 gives 6.68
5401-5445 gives 6.66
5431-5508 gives 6.4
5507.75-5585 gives 6.65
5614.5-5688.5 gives 6.77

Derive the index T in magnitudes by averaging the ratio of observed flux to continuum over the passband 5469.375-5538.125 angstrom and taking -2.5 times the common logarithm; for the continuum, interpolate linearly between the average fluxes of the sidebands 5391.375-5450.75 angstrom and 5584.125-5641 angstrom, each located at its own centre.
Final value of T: 0.036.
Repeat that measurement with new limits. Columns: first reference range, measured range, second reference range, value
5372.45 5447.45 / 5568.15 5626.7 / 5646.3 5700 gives -0.01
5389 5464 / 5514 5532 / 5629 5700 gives 0.07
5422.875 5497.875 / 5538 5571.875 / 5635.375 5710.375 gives -0.04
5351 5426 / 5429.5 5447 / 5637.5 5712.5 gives -0.05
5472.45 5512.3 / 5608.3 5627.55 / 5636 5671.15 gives 0.03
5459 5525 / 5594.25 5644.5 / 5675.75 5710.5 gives -0.07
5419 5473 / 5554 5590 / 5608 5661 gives -0.04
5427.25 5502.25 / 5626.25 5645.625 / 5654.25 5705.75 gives -0.06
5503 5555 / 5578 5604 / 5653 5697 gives -0.06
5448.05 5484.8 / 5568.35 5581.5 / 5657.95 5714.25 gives -0.18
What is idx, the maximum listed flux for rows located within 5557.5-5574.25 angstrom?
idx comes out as 7.956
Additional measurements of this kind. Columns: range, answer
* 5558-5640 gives 10.99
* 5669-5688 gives 8.031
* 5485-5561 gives 8.482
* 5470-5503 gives 7.75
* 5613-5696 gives 8.303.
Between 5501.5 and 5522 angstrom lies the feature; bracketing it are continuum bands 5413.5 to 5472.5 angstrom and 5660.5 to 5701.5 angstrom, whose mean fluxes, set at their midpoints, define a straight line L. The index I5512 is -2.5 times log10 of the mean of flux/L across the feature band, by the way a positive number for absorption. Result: 0.12 mag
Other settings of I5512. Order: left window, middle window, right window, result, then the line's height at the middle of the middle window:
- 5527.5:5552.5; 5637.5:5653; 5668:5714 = -0.092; 6.38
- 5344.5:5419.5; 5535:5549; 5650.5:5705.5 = -0.076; 6.45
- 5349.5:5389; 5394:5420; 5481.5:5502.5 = -0.017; 6.44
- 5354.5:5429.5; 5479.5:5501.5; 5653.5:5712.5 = 0.013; 6.42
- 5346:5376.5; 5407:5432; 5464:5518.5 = -0.019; 6.42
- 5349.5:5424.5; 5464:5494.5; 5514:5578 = 0.002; 6.52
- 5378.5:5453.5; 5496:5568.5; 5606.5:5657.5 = 0.032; 6.6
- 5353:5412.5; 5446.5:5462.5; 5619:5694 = 0.091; 6.54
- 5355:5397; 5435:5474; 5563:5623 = 0.015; 6.58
